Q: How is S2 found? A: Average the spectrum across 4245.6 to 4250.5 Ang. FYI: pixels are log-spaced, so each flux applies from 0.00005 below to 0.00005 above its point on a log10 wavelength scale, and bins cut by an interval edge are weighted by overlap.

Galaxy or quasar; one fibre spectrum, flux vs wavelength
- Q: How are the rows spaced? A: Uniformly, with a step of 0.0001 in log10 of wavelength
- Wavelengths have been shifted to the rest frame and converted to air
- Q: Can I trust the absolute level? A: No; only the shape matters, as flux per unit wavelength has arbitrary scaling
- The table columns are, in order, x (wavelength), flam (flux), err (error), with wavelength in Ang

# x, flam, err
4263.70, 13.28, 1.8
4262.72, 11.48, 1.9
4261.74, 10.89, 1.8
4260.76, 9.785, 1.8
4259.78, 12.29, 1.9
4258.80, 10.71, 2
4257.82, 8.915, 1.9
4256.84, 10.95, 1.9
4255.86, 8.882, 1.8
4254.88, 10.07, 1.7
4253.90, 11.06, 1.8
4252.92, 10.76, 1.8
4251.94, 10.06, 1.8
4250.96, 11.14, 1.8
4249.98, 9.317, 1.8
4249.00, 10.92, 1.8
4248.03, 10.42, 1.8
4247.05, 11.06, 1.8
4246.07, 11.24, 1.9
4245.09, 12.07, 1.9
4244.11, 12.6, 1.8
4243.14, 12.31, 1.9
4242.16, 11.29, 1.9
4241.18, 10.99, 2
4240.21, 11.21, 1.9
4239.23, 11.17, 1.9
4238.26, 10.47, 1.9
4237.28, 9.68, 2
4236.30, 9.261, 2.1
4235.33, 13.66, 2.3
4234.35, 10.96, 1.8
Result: 10.6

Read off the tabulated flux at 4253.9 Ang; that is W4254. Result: 11.06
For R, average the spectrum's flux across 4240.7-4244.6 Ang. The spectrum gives 11.8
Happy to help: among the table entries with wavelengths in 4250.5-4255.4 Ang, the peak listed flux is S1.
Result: 11.14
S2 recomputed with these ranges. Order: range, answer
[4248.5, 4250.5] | 10.2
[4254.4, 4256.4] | 9.51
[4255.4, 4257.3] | 9.92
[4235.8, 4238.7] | 9.8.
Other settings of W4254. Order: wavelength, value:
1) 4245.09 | 12.07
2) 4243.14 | 12.31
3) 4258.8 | 10.71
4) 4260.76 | 9.785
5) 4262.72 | 11.48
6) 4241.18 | 10.99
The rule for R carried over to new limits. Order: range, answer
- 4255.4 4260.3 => 10.4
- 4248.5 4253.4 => 10.4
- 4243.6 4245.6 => 12.3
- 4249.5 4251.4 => 10.2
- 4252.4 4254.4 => 10.9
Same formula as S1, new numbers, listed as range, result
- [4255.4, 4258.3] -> 10.95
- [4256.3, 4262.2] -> 12.29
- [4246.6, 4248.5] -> 11.06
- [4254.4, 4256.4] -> 10.07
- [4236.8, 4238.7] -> 10.47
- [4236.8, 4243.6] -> 12.31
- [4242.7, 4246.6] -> 12.6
